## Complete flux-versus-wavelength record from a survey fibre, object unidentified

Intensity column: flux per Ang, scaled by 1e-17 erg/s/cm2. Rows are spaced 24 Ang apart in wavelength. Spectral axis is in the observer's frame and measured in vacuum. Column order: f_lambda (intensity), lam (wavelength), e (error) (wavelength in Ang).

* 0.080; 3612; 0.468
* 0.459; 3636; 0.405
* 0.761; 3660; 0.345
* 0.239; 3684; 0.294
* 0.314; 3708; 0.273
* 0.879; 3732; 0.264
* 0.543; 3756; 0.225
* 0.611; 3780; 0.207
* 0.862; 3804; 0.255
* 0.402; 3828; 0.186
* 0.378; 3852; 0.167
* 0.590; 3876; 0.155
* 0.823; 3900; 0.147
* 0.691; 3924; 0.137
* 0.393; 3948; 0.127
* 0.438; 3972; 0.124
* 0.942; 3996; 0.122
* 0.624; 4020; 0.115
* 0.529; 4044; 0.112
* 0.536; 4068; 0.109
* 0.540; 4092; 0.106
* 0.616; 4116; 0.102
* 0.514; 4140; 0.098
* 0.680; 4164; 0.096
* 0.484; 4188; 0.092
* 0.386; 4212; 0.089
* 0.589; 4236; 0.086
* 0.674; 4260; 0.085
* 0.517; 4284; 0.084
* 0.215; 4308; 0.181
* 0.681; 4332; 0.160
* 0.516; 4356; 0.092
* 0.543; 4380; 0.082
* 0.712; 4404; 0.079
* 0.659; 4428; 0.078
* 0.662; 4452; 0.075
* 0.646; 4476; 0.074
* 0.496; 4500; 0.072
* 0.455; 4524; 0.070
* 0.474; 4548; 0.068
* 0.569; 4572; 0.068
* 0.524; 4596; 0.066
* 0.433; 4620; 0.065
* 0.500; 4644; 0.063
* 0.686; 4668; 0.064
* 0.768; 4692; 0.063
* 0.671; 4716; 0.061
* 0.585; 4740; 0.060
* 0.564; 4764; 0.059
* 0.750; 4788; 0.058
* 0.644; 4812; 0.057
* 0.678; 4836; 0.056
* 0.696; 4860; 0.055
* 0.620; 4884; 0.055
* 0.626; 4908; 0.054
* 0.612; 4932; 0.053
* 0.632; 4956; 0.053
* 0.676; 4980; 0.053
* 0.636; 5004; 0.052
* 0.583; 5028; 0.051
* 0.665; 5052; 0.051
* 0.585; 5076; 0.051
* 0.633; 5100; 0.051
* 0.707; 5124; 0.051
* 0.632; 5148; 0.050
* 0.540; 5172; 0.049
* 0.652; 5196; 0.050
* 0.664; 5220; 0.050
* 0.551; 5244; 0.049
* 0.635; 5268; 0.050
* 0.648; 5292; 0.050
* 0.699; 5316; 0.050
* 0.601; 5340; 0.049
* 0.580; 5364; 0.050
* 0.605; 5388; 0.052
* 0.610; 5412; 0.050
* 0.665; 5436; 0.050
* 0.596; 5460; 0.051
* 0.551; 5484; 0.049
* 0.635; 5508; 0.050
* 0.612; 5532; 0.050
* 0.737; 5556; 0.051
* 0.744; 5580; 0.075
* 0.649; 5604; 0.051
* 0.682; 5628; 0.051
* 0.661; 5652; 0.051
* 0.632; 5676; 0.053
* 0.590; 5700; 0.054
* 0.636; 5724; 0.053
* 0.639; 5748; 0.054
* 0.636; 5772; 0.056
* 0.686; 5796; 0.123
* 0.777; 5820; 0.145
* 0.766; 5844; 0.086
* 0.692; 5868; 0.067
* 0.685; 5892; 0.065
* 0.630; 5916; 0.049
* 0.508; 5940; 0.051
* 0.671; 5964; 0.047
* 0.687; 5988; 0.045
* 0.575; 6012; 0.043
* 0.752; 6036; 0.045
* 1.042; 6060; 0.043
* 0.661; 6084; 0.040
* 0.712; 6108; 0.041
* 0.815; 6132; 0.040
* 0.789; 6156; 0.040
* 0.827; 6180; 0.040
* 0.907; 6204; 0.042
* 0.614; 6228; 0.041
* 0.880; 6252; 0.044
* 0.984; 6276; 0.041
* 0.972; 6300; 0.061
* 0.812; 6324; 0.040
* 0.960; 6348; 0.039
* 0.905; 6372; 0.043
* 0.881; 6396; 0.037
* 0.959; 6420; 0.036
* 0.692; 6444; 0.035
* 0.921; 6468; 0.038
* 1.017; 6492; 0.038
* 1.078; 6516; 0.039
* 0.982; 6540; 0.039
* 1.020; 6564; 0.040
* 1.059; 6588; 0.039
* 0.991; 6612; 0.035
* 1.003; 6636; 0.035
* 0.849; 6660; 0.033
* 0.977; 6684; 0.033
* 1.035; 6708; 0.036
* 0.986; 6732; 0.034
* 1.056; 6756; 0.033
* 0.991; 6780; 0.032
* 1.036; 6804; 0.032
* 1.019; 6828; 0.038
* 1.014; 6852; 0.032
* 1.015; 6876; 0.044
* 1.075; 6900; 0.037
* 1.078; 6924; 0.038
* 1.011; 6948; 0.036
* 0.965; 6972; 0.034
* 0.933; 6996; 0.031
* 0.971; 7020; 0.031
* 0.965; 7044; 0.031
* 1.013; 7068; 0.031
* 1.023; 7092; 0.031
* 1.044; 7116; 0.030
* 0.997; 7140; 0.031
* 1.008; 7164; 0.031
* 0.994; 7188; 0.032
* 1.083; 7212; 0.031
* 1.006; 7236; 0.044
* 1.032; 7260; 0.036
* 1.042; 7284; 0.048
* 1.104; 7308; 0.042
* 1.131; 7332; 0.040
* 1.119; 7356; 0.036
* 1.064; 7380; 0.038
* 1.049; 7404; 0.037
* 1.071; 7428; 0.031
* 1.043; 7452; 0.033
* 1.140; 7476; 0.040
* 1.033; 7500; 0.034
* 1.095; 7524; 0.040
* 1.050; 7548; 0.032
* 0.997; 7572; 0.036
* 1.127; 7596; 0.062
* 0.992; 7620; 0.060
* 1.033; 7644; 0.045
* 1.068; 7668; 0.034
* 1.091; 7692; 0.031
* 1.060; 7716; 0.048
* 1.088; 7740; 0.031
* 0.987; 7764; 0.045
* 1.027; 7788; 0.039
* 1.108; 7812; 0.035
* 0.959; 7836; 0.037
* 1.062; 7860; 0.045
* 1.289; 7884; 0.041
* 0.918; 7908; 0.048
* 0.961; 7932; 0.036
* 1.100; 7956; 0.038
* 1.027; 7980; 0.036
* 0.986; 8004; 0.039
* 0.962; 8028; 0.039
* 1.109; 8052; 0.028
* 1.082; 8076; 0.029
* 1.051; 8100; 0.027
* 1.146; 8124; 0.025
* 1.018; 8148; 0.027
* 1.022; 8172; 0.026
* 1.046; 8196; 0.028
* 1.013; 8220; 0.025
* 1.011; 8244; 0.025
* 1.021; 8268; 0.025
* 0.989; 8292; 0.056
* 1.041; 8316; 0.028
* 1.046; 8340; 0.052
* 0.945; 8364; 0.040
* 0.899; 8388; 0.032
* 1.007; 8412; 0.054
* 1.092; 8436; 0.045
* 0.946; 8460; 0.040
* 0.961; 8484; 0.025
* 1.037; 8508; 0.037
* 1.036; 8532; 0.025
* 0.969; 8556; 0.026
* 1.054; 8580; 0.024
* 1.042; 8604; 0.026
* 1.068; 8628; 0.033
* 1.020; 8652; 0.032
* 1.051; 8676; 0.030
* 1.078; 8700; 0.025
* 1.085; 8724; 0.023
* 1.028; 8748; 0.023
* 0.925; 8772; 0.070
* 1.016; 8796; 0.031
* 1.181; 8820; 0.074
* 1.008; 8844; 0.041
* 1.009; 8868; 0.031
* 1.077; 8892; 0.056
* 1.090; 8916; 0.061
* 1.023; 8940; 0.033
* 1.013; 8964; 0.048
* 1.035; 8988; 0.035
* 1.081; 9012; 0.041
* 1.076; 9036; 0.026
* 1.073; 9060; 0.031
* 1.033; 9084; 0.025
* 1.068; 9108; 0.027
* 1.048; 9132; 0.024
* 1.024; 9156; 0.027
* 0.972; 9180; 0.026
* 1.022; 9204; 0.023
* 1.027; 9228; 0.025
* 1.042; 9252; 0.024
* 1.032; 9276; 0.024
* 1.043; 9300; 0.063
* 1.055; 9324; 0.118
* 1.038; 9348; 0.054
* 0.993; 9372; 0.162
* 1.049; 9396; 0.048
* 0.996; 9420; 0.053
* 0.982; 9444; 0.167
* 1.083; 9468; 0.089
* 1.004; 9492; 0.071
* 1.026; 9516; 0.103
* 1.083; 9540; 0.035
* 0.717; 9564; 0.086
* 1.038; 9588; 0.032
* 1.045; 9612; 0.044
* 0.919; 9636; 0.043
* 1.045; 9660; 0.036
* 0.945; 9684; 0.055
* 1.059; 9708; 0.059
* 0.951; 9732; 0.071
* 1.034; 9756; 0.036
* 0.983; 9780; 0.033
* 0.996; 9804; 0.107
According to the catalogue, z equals 0.62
